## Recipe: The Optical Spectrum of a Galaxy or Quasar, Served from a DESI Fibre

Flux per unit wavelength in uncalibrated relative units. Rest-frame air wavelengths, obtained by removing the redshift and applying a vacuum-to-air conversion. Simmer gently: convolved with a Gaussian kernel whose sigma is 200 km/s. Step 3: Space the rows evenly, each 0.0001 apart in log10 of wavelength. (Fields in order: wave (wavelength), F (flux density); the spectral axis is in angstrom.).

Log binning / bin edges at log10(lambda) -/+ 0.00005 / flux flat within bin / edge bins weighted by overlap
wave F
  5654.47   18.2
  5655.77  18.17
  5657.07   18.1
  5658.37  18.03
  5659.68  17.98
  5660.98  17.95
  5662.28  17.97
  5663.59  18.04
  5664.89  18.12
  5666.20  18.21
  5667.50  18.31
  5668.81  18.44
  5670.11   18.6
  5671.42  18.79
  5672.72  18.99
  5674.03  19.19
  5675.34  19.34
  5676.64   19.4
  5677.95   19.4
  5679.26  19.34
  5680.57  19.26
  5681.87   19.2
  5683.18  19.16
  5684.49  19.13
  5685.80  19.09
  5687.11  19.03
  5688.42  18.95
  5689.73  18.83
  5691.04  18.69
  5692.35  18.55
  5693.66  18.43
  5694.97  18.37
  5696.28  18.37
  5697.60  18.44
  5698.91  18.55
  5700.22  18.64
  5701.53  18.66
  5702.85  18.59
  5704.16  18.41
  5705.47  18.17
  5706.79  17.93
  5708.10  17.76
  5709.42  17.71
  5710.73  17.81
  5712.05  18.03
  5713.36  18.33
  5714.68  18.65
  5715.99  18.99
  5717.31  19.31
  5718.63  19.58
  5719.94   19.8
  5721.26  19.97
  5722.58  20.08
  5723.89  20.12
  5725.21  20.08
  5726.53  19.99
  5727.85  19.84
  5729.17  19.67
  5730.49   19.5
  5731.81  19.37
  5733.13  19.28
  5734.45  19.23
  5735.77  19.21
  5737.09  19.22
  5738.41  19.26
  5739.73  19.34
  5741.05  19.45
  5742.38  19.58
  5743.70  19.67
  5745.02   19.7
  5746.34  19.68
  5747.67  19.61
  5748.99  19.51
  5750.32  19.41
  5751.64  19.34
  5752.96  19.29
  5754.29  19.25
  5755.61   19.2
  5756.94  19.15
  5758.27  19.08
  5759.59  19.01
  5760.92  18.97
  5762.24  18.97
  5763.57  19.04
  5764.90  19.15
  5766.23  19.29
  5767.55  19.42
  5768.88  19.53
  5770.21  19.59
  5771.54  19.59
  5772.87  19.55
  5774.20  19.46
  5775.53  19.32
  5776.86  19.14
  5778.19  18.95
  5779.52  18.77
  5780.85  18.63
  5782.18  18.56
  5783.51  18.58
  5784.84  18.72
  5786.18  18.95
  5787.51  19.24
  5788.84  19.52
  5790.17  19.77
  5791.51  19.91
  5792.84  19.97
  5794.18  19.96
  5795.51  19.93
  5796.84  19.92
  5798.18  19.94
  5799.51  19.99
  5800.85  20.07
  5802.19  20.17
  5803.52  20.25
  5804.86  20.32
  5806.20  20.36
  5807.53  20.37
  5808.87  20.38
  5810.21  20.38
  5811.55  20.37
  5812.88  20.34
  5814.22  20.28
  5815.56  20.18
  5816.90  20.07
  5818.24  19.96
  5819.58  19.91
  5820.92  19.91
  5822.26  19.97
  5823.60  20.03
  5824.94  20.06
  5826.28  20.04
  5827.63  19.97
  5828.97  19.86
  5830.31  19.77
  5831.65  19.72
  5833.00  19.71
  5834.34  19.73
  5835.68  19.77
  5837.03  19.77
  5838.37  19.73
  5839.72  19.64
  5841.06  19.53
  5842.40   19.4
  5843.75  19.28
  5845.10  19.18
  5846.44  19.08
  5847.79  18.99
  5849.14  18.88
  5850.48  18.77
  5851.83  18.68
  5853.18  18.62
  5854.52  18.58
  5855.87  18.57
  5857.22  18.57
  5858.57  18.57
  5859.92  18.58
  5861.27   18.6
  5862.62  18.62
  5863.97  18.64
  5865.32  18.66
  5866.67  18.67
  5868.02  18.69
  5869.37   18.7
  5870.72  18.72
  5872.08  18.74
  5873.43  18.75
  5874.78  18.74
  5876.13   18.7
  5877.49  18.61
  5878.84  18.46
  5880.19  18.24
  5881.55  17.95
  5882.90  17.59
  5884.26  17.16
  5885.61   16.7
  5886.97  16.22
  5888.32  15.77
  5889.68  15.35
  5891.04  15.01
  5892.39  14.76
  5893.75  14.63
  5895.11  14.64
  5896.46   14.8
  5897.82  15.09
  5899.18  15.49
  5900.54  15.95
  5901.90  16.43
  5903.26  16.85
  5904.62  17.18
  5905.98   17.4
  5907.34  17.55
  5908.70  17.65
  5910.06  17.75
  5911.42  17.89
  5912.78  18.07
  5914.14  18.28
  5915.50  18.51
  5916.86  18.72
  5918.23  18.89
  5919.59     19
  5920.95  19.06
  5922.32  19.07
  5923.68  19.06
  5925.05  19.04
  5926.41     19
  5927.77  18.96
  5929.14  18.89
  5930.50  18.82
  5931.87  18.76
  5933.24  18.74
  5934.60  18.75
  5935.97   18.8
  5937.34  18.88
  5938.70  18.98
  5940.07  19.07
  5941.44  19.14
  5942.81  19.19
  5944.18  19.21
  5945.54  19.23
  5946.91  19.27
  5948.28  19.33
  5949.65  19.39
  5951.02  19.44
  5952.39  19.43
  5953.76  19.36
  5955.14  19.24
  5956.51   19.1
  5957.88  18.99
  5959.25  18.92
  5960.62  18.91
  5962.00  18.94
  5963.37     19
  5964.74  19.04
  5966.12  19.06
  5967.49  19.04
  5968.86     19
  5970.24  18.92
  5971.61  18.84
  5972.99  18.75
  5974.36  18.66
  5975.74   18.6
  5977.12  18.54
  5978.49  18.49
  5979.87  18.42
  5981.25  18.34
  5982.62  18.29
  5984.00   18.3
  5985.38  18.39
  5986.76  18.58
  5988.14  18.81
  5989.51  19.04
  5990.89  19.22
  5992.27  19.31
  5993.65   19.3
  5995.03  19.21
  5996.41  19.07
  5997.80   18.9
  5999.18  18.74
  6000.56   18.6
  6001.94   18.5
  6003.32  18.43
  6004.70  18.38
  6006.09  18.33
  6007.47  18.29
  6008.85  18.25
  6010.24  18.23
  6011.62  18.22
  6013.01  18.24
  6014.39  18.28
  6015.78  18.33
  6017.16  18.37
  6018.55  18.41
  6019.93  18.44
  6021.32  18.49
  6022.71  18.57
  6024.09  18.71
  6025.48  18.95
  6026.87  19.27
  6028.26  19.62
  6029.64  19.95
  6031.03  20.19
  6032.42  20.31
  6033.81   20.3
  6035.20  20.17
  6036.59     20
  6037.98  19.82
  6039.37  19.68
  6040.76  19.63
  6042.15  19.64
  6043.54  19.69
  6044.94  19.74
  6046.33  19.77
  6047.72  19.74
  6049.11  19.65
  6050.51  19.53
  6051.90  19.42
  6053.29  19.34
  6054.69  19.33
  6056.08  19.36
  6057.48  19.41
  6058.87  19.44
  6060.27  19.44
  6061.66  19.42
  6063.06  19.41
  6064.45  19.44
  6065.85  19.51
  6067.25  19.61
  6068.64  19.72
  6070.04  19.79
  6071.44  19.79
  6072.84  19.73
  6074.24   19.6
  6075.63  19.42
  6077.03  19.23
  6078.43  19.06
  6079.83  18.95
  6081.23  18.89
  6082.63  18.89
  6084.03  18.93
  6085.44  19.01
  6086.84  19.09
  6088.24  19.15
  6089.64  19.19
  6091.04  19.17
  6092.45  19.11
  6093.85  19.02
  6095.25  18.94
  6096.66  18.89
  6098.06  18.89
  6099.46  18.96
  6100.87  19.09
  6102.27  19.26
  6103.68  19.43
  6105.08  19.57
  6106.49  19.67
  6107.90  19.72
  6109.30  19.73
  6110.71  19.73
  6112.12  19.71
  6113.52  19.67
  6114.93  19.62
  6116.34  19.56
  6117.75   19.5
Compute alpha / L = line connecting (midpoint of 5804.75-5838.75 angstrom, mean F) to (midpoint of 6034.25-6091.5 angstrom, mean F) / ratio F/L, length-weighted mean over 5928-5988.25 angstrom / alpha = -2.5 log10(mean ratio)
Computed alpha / 0.05 mag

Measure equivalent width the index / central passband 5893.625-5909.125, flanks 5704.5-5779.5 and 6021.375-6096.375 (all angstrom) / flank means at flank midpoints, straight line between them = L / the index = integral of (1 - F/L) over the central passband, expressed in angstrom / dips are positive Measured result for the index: 2.5 angstrom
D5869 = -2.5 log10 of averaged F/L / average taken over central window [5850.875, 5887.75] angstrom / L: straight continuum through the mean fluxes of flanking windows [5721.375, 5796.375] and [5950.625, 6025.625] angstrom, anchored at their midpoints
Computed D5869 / 0.04 mag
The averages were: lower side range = 19.4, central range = 18.3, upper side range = 18.7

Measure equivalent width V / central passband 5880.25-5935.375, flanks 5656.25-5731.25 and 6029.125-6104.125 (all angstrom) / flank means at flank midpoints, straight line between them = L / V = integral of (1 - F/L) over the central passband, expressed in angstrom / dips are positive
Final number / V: 5.1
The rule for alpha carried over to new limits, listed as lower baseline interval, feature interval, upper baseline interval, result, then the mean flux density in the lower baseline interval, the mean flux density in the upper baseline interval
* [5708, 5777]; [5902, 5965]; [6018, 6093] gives 0.04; 19.3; 19.4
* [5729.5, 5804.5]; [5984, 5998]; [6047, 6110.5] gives 0.02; 19.4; 19.3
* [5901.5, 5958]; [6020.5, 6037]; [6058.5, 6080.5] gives -0.02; 18.7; 19.5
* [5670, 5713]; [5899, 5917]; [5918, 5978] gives 0.09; 18.7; 19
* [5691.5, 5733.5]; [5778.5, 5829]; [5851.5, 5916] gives -0.10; 18.9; 17.5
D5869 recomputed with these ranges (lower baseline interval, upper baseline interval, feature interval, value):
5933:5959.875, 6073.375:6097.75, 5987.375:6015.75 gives 0.026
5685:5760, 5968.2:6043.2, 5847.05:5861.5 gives 0.018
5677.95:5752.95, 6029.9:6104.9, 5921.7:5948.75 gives 0.017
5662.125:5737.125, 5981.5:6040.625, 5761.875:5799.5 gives -0.025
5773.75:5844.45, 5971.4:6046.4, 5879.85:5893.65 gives 0.188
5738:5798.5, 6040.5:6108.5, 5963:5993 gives 0.034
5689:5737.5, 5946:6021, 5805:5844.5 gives -0.061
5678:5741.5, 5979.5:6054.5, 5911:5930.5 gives 0.014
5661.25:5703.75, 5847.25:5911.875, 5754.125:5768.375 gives -0.051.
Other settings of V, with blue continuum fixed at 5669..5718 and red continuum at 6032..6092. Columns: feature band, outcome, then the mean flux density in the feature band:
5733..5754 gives -0.7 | 19.4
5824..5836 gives -0.5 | 19.9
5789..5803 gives -0.8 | 20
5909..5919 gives 0.5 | 18.3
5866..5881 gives 0.4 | 18.6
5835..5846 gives -0.3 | 19.5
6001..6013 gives 0.6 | 18.3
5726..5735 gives -0.4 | 19.5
